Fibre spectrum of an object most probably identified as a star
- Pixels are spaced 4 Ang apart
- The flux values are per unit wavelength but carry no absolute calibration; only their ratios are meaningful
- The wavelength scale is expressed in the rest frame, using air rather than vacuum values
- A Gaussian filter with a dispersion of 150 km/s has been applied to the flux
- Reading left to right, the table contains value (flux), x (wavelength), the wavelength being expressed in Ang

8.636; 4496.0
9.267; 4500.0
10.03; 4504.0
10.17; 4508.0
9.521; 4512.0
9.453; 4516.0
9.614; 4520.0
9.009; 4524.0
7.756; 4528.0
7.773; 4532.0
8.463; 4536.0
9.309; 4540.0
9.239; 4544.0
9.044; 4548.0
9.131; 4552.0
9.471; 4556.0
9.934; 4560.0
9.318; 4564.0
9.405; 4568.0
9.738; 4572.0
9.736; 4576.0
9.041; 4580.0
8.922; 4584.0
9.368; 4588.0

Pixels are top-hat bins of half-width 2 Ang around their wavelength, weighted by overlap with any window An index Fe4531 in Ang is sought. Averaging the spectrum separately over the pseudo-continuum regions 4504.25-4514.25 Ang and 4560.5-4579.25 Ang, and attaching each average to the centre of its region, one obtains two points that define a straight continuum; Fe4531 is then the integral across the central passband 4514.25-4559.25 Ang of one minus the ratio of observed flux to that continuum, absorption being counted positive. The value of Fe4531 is 3.5 Ang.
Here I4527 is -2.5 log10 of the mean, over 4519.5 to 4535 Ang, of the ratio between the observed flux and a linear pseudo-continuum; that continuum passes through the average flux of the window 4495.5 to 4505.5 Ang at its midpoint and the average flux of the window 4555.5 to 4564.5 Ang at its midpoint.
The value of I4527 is 0.13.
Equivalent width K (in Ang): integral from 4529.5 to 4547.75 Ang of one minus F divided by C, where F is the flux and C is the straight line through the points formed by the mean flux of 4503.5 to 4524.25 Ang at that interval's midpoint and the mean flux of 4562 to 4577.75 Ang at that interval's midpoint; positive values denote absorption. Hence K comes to 1.7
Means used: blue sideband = 9.66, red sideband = 9.55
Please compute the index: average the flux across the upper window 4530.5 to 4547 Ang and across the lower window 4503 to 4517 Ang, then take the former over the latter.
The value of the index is 0.89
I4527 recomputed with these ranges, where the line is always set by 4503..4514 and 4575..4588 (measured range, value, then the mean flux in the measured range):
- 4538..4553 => 0.042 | 9.18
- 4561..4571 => -0.011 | 9.46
